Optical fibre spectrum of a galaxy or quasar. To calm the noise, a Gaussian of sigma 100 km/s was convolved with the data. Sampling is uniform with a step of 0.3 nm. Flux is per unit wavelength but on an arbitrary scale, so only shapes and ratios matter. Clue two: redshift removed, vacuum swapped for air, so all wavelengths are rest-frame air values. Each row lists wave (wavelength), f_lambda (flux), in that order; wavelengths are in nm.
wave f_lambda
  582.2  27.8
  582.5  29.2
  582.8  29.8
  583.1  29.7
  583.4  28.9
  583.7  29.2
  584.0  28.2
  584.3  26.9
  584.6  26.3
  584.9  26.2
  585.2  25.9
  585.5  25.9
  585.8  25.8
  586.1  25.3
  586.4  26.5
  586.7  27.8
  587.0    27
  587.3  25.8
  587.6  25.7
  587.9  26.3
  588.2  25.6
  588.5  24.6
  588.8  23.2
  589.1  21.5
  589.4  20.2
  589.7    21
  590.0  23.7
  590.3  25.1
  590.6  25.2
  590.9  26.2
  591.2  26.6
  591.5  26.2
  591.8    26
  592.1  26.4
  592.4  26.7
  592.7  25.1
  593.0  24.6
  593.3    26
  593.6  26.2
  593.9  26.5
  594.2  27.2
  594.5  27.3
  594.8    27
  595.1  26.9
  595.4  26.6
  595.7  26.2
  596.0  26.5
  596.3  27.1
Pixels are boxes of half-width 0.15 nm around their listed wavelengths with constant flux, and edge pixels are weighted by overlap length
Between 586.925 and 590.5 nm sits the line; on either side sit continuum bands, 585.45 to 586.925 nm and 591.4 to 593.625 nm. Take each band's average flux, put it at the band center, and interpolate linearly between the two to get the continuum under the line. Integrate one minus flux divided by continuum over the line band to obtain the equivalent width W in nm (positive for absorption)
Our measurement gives 0.28 nm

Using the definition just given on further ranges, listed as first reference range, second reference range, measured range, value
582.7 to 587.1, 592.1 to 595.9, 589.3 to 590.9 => 0.20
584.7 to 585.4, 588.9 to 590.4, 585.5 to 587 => -0.08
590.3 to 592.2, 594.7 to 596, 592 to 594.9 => 0.01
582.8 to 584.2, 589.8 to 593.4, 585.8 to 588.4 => 0.12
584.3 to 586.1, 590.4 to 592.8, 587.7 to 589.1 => 0.08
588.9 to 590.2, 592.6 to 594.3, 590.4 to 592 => -0.17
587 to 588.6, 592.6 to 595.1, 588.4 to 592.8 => 0.26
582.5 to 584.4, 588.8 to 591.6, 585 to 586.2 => 0.07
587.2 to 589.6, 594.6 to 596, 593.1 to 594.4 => -0.02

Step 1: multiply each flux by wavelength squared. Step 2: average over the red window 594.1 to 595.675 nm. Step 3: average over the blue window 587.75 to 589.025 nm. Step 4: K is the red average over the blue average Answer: 1.11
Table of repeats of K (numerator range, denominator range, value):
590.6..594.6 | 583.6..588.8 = 1.02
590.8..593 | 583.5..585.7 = 0.99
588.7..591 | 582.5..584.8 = 0.83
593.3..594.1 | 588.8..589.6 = 1.26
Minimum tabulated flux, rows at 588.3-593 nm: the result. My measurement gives 20.2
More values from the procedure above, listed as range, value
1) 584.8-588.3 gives 25.3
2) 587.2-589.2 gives 21.5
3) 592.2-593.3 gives 24.6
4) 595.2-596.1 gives 26.2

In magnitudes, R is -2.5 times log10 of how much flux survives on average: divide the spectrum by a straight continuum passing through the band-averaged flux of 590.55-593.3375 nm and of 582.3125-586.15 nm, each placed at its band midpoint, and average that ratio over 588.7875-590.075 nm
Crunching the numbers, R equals 0.22 mag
